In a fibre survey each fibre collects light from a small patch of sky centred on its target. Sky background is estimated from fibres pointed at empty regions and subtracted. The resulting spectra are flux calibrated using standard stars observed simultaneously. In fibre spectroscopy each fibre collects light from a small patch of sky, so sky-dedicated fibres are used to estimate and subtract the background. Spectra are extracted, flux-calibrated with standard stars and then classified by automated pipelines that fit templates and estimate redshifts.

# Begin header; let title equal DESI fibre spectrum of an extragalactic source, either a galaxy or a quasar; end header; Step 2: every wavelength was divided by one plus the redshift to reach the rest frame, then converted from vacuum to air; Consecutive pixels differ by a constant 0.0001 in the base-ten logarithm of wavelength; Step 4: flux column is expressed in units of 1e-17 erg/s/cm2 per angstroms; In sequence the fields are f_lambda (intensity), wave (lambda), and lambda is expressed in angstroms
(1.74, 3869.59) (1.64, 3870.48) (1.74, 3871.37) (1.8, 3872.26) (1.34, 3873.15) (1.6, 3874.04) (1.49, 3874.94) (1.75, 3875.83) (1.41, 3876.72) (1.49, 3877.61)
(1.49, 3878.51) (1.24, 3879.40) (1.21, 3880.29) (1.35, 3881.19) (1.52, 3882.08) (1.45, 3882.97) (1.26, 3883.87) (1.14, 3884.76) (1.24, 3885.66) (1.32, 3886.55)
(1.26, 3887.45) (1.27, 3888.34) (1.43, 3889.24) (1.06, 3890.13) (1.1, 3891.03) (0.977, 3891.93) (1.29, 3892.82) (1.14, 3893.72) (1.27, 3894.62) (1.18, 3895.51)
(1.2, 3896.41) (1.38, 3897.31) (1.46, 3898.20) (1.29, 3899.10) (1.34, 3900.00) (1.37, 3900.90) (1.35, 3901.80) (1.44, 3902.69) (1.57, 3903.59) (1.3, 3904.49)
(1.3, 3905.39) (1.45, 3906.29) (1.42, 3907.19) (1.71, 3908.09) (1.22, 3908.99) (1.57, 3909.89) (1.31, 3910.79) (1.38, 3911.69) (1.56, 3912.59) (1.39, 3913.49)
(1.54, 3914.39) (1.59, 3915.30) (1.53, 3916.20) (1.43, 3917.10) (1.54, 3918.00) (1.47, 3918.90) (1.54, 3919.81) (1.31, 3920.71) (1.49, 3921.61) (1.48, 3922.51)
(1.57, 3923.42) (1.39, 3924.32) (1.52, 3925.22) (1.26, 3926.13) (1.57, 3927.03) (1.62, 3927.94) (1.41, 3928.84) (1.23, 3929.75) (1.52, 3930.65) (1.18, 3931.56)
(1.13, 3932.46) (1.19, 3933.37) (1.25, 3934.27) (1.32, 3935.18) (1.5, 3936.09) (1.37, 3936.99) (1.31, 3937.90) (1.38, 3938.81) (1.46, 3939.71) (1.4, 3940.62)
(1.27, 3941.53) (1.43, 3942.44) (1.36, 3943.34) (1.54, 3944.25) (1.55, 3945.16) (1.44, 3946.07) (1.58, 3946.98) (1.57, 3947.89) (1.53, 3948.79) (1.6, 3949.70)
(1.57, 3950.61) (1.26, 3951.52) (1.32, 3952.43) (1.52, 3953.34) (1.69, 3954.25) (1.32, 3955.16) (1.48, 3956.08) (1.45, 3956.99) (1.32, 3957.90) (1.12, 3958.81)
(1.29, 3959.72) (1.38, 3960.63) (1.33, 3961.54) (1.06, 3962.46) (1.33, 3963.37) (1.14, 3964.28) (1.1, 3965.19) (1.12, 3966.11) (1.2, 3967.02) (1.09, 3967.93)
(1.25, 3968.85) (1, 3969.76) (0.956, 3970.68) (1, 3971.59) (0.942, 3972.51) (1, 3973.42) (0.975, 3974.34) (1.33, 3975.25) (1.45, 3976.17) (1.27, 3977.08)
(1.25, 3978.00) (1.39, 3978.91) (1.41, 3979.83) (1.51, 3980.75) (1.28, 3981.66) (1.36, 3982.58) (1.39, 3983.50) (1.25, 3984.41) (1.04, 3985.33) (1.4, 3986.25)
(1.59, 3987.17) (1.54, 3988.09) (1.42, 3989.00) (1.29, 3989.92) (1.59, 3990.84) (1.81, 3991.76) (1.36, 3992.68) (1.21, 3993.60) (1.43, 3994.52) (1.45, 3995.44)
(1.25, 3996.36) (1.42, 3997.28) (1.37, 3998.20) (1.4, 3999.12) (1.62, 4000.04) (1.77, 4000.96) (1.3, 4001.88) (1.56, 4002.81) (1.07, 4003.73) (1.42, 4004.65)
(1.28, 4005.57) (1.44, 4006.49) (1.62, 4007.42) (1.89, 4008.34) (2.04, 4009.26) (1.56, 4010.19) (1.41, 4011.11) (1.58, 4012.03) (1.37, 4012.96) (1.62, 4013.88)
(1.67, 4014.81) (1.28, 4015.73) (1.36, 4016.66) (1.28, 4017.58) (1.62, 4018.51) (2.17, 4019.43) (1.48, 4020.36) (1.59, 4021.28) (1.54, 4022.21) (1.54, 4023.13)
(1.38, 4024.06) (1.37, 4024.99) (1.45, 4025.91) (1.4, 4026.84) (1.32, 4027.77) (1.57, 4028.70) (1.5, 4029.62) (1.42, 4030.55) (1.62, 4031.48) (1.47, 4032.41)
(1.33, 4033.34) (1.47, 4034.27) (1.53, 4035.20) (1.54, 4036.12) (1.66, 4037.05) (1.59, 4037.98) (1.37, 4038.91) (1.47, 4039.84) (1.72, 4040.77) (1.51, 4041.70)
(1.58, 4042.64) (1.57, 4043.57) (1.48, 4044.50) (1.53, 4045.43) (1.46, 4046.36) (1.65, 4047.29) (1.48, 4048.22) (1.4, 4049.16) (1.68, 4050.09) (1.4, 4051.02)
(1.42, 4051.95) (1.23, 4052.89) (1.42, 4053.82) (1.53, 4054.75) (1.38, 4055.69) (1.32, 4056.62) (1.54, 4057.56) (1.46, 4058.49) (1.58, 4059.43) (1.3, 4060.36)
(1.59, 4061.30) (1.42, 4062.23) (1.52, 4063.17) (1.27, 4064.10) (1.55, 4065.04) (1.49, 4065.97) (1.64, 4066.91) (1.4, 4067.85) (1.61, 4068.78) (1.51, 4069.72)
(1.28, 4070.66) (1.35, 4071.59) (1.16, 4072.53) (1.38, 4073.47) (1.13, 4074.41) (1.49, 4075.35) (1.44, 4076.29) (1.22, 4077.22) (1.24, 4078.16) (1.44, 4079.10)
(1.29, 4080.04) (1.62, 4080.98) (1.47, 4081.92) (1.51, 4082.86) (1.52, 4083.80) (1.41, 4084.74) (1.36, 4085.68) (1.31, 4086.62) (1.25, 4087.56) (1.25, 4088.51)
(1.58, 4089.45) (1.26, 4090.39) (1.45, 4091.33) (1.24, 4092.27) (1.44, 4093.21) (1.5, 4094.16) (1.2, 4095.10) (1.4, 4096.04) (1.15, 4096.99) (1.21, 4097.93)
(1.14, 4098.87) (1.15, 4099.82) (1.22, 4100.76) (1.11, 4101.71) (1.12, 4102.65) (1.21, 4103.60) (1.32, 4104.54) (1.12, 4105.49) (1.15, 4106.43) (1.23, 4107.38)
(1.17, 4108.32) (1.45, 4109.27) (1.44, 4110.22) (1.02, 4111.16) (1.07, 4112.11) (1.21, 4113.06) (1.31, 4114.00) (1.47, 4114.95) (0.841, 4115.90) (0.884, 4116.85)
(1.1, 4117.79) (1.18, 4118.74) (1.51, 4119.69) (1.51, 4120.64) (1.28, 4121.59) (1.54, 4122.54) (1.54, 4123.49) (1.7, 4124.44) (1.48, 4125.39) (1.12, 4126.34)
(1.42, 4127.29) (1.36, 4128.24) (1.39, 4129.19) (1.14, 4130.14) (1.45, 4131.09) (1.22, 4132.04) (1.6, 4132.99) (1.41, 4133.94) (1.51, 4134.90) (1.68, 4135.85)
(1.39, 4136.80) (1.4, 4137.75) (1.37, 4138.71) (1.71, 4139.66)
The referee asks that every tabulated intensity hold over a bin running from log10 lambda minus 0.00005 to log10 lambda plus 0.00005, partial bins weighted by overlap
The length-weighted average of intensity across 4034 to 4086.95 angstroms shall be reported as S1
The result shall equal 1.45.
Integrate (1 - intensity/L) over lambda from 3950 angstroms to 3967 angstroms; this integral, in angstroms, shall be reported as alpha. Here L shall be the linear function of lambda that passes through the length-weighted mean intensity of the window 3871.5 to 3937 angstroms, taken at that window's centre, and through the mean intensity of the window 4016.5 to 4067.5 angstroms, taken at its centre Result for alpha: 1.3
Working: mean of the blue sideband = 1.39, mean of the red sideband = 1.49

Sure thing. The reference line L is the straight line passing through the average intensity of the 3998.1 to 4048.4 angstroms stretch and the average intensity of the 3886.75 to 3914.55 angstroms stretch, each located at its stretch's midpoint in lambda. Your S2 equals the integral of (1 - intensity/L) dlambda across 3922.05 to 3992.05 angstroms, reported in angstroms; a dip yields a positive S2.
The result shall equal 3.6 angstroms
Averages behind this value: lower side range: 1.34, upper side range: 1.52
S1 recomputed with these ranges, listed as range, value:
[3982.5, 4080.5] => 1.46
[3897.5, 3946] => 1.42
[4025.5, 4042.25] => 1.5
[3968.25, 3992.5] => 1.3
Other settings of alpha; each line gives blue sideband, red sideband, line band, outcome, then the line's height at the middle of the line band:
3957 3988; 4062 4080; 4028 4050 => -2.9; 1.34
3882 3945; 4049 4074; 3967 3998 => 2.3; 1.4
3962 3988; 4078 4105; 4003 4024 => -4.7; 1.26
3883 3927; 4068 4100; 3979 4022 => -3.5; 1.36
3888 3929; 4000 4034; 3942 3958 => -0.5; 1.44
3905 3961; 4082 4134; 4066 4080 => -0.5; 1.33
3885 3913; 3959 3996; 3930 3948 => -1.1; 1.3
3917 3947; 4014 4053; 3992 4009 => 0.3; 1.47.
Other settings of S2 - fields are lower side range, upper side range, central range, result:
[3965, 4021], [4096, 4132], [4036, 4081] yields -4.5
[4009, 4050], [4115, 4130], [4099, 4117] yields 2.2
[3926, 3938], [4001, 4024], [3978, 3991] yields 0.8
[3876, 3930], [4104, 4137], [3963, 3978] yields 2.5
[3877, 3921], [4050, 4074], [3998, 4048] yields -3.5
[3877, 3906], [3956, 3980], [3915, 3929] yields -2.4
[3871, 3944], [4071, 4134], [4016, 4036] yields -2.3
